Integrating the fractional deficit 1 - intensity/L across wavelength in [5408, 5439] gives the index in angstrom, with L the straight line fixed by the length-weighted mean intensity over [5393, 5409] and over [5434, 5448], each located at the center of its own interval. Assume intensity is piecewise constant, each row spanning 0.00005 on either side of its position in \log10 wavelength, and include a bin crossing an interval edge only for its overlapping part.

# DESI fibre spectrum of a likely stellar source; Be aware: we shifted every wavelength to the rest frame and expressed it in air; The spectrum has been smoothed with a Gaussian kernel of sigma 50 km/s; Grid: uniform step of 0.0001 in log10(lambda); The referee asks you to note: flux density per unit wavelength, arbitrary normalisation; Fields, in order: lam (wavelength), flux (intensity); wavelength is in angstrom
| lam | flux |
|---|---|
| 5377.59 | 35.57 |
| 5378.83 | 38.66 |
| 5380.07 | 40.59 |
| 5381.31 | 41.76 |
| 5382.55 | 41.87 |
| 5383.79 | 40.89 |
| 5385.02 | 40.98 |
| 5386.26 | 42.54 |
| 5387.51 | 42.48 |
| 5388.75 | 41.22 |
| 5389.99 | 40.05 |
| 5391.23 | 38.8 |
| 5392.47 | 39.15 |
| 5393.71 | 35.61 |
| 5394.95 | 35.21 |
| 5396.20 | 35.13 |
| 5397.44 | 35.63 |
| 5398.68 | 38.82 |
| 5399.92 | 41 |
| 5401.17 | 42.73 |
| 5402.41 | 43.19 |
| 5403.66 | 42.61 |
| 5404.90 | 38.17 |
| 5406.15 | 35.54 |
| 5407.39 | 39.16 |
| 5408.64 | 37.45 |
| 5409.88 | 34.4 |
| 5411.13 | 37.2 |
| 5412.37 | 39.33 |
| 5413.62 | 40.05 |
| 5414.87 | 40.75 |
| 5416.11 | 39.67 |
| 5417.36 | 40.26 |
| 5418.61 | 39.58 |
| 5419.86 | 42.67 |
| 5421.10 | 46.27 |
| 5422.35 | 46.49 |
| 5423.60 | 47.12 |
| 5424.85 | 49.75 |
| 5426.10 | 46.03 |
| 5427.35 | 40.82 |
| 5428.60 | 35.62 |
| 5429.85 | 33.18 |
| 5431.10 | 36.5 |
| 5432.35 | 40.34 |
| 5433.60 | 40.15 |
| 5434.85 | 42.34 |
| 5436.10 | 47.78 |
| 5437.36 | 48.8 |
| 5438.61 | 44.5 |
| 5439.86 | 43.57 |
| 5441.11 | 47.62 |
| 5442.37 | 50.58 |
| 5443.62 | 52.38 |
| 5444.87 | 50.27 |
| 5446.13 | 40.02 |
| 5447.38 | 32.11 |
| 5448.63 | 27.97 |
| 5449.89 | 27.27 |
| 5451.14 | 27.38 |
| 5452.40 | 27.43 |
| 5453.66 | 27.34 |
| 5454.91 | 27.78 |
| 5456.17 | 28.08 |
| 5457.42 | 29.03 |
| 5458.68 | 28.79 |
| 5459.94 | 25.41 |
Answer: 0.7 angstrom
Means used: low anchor 38.5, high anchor 45.4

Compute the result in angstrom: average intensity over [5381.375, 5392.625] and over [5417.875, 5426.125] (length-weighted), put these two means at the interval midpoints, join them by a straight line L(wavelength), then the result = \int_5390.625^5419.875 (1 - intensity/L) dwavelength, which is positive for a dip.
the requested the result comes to 3.0 angstrom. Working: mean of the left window 41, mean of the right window 45.3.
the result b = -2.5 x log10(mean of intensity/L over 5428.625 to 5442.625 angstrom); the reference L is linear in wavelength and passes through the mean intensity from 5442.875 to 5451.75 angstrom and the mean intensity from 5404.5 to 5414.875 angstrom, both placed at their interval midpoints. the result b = -0.15 mag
